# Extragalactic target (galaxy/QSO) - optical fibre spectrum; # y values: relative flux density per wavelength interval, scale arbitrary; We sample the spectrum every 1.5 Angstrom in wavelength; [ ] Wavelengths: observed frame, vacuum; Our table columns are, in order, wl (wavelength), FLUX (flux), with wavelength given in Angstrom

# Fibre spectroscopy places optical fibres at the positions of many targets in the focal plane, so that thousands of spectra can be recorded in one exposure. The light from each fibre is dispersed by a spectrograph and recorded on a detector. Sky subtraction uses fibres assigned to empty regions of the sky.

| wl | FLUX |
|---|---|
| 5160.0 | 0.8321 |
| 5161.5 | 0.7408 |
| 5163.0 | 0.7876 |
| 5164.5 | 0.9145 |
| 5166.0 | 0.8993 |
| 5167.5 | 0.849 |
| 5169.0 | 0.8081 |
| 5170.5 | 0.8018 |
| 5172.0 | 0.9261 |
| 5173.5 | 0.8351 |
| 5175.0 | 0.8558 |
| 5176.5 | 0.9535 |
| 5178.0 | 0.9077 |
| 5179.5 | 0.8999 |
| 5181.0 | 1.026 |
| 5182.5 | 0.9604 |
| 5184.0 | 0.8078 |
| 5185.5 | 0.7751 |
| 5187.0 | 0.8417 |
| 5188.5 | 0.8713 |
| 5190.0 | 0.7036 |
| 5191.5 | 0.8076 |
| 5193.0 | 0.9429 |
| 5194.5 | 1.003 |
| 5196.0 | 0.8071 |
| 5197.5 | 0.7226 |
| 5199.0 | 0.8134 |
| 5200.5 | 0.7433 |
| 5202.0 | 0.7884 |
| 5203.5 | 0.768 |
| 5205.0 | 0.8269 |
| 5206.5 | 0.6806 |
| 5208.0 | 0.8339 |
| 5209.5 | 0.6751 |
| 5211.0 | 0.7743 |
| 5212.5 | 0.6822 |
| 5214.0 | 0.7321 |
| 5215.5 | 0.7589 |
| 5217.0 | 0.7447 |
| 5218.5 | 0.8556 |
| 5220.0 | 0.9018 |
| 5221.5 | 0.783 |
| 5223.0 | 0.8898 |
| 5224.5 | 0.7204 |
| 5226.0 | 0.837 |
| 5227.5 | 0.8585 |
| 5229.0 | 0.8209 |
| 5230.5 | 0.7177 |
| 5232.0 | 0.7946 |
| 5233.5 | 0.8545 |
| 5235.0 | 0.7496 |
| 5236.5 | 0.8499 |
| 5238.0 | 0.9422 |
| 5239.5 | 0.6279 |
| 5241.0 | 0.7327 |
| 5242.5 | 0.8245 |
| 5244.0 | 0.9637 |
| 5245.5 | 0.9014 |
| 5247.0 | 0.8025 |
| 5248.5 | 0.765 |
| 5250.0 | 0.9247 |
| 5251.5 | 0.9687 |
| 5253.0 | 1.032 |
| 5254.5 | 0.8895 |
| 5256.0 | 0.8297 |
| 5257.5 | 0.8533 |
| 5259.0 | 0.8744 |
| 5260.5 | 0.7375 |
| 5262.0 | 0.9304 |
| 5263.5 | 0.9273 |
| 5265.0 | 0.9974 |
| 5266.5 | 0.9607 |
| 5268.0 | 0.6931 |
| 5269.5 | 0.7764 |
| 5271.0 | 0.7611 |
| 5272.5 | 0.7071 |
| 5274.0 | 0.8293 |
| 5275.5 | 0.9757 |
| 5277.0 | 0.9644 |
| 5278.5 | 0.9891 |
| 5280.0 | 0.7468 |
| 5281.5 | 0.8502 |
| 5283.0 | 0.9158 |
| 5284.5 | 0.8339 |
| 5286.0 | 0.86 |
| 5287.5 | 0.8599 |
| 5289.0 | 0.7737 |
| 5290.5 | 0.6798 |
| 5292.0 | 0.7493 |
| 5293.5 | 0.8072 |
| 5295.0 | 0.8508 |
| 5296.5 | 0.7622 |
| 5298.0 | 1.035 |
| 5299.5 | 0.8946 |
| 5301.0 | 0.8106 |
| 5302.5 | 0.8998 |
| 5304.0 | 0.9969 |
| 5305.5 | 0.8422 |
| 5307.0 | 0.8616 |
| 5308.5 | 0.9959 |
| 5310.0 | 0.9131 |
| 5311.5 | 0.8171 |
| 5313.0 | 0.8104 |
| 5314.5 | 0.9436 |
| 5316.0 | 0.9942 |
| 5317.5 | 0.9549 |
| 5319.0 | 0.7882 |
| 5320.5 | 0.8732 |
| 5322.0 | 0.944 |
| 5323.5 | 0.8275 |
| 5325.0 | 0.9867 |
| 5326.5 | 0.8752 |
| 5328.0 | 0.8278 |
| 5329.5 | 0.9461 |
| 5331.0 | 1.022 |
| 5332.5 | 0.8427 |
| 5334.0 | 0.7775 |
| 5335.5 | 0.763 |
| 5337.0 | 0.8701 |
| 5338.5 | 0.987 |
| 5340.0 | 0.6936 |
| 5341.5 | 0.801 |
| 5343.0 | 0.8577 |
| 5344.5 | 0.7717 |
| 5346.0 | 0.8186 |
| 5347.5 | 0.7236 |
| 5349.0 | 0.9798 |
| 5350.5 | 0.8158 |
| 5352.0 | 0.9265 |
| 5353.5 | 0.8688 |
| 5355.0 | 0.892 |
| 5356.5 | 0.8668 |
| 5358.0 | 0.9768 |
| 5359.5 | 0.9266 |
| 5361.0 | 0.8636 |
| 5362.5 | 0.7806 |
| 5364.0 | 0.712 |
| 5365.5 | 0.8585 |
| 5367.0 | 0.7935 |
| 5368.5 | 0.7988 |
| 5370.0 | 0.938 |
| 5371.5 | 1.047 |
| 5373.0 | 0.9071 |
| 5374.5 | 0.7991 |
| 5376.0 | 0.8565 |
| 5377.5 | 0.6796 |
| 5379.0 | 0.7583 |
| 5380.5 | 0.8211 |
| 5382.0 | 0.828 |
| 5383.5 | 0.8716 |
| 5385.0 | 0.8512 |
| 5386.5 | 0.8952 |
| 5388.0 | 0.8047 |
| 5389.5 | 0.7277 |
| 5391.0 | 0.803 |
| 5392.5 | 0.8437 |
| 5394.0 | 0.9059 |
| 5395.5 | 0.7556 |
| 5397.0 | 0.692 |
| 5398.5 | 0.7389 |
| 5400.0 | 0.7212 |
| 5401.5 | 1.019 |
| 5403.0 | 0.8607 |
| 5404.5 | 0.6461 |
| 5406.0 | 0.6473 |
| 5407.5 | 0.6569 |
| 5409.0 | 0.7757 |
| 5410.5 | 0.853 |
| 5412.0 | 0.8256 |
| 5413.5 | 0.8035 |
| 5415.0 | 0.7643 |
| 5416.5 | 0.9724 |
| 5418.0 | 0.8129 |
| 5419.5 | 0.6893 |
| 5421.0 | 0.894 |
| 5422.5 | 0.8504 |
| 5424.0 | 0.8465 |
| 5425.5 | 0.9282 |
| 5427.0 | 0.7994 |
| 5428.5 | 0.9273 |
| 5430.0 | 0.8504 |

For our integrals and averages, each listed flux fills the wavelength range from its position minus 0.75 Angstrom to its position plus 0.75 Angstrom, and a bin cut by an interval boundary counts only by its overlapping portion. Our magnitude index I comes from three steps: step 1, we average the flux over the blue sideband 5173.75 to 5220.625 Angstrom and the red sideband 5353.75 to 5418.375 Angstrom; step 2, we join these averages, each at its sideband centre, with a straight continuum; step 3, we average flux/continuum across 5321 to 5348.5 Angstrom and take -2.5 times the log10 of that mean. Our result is -0.040 mag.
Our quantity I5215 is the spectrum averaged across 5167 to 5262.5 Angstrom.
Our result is 0.83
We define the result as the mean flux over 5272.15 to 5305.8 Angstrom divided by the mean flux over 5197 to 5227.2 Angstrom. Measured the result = 1.10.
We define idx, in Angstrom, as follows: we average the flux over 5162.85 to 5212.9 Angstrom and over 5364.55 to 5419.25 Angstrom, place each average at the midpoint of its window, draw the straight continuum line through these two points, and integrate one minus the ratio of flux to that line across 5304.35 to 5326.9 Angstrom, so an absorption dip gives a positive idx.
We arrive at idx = -2.1 Angstrom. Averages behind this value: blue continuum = 0.834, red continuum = 0.813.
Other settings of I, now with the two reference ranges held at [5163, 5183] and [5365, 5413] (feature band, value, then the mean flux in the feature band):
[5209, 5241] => 0.11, 0.789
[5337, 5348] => 0.02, 0.814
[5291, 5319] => -0.05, 0.881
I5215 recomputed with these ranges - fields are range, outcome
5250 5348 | 0.865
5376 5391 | 0.807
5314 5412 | 0.84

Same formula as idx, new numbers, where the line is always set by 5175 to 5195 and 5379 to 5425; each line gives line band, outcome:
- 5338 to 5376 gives -1.6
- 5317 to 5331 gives -1.1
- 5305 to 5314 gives -0.4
